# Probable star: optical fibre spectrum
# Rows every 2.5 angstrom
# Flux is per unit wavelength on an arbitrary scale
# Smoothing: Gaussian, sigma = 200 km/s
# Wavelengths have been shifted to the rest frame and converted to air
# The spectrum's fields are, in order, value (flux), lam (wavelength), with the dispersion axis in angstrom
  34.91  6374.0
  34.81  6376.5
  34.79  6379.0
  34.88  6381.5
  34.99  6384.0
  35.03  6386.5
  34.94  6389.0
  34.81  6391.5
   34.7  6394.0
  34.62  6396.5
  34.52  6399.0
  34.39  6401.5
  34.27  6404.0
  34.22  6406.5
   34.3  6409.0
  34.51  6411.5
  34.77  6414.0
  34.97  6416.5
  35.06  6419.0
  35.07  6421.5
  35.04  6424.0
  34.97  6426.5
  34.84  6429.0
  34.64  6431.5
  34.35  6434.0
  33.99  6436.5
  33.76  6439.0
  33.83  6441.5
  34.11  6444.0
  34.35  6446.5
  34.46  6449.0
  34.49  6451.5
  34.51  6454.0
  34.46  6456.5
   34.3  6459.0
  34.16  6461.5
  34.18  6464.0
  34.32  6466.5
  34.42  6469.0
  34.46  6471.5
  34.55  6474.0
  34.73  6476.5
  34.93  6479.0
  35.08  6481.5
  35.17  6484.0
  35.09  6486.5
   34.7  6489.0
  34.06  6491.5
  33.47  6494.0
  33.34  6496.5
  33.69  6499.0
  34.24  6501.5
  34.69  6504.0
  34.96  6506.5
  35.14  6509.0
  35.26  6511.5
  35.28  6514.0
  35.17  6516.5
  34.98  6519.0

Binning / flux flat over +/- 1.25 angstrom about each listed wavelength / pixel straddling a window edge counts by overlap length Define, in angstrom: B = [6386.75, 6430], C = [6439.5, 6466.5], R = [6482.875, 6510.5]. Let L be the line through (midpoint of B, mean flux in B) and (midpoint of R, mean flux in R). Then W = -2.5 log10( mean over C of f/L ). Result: 0.01 mag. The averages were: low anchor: 34.7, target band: 34.3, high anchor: 34.4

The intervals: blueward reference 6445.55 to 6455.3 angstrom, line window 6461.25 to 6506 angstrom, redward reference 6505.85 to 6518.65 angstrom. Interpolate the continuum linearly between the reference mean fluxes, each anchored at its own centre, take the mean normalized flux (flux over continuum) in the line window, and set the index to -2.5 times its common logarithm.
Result 0.01 mag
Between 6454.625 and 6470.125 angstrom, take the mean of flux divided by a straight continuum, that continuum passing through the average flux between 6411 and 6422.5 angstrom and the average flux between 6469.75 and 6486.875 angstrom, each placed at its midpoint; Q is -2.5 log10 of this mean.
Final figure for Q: 0.02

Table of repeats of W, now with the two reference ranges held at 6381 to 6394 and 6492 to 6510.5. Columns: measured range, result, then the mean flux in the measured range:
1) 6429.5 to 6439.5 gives 0.011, 34.3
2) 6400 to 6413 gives 0.014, 34.3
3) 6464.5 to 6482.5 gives -0.007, 34.6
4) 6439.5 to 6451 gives 0.012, 34.2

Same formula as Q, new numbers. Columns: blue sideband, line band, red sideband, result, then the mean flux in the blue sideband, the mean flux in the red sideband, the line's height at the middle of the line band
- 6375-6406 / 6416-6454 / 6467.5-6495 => 0.005 mag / 34.7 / 34.6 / 34.7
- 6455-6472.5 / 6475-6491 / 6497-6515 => -0.013 mag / 34.3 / 34.7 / 34.5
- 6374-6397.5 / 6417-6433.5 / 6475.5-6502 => -0.007 mag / 34.8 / 34.4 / 34.7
